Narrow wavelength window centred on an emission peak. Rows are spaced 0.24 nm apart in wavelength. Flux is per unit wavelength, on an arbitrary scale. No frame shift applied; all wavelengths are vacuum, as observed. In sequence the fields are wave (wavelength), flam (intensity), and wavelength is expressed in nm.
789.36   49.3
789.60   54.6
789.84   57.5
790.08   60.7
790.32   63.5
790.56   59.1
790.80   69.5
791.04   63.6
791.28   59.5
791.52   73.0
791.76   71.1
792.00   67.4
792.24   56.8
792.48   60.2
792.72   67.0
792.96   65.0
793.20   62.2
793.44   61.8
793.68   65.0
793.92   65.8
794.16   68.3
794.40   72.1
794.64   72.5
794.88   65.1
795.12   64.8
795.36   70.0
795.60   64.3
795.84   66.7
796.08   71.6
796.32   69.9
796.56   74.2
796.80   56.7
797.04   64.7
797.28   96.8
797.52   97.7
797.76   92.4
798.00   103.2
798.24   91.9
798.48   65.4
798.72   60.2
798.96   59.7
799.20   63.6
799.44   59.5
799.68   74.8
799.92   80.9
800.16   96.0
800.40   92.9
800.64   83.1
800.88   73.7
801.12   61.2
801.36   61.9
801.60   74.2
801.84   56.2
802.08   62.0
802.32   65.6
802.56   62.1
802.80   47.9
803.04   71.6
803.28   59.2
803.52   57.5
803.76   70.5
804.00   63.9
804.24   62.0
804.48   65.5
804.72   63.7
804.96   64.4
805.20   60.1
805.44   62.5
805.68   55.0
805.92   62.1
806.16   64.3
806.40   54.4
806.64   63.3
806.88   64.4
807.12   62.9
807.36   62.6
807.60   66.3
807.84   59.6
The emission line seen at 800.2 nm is [N II] 6583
